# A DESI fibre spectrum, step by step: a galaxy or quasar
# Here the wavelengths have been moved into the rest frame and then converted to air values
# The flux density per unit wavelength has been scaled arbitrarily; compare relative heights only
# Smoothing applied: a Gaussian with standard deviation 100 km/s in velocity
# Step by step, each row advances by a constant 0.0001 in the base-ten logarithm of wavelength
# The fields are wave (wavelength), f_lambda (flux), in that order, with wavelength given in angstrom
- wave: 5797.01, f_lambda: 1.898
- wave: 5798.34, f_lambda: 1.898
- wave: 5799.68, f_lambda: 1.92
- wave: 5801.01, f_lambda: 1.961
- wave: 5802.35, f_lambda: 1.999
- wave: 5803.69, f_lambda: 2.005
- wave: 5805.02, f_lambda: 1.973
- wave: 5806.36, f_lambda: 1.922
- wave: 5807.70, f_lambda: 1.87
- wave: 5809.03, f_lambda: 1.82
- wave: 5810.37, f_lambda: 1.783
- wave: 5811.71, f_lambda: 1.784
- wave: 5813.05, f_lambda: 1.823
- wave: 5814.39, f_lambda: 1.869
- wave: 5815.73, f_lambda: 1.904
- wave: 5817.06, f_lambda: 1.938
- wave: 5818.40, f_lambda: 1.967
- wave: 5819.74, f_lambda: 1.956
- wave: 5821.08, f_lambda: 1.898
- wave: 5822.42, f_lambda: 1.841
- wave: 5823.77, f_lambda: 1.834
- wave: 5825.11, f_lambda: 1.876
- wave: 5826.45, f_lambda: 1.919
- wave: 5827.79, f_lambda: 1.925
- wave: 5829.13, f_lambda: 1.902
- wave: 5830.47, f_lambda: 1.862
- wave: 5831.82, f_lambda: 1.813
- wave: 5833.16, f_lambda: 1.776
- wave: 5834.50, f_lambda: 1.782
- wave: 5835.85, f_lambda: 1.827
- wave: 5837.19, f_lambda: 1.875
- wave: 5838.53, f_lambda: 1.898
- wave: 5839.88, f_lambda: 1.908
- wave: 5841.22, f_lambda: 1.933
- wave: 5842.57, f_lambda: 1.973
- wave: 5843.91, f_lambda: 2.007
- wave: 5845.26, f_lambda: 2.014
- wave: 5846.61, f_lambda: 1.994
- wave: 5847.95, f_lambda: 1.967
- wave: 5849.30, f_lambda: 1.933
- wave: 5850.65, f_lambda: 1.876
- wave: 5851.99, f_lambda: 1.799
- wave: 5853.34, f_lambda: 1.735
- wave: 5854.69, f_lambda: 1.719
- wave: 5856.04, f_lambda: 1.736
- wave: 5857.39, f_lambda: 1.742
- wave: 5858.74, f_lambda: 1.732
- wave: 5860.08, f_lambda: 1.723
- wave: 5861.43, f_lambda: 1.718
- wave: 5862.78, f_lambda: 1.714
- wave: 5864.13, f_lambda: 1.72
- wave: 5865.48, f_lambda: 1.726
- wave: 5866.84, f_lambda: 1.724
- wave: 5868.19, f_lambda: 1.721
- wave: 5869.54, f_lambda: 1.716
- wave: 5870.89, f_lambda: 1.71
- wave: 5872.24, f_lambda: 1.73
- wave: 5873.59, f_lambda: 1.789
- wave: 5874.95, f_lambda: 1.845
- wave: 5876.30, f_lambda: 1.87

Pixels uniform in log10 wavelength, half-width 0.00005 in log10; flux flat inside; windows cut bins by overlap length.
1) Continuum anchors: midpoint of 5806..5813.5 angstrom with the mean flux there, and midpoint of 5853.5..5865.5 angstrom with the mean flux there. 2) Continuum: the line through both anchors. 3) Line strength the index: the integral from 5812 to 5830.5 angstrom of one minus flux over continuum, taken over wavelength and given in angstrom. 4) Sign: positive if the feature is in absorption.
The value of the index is -0.9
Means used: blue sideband 1.83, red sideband 1.73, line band 1.89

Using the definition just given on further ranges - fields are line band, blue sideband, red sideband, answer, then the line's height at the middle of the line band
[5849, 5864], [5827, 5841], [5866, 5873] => 0.10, 1.77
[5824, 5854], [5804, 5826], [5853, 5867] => -1.54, 1.8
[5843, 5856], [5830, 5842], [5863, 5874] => -0.62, 1.8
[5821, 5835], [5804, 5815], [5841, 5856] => 0.16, 1.88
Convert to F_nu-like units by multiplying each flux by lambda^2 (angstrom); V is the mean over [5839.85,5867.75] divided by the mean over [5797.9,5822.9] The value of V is 1.0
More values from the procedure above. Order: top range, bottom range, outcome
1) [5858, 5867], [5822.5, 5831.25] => 0.93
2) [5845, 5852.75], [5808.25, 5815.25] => 1.07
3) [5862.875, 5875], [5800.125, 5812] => 0.93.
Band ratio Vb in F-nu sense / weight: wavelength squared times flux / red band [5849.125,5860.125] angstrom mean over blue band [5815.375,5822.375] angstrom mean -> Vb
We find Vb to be 0.9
